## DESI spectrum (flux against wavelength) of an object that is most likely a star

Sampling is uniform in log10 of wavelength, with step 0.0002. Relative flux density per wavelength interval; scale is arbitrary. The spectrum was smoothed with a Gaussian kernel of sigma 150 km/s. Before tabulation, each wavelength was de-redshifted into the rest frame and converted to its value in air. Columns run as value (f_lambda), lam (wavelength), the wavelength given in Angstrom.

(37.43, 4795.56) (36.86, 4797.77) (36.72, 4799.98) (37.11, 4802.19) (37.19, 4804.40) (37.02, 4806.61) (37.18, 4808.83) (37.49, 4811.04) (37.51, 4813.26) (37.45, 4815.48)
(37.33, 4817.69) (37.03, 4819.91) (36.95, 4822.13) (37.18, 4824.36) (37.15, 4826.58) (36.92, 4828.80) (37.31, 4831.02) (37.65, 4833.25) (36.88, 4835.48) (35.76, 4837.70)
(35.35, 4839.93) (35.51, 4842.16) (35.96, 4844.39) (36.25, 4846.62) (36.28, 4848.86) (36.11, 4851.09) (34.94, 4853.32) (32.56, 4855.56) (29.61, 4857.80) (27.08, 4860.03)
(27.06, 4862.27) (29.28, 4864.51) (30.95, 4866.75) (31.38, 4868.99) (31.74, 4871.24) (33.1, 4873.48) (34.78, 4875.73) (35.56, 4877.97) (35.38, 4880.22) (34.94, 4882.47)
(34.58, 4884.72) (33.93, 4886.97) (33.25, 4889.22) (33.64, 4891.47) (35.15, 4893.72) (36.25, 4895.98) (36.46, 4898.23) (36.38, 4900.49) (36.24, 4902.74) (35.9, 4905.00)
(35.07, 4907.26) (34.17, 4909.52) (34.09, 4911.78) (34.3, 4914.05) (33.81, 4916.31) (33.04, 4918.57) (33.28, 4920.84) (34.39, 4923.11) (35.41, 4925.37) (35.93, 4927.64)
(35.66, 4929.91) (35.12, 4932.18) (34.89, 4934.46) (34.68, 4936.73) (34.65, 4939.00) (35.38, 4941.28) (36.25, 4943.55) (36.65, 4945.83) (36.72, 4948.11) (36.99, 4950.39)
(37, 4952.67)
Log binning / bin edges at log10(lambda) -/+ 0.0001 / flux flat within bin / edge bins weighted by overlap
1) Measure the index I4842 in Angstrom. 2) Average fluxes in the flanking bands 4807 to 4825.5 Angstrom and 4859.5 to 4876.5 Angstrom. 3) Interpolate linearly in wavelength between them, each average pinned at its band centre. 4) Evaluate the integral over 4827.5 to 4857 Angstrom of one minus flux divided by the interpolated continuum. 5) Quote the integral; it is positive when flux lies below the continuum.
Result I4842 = -1.7 Angstrom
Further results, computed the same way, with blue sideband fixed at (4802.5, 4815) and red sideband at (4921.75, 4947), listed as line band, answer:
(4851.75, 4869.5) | 2.9 Angstrom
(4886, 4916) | 0.7 Angstrom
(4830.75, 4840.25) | 0.1 Angstrom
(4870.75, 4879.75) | 0.5 Angstrom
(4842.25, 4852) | 0.2 Angstrom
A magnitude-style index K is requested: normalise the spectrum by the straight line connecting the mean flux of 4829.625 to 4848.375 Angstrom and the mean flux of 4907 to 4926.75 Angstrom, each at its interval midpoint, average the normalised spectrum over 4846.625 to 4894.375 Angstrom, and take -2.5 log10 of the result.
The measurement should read 0.078 mag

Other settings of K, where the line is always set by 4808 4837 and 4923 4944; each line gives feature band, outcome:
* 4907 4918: 0.05 mag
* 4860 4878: 0.17 mag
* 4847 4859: 0.08 mag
